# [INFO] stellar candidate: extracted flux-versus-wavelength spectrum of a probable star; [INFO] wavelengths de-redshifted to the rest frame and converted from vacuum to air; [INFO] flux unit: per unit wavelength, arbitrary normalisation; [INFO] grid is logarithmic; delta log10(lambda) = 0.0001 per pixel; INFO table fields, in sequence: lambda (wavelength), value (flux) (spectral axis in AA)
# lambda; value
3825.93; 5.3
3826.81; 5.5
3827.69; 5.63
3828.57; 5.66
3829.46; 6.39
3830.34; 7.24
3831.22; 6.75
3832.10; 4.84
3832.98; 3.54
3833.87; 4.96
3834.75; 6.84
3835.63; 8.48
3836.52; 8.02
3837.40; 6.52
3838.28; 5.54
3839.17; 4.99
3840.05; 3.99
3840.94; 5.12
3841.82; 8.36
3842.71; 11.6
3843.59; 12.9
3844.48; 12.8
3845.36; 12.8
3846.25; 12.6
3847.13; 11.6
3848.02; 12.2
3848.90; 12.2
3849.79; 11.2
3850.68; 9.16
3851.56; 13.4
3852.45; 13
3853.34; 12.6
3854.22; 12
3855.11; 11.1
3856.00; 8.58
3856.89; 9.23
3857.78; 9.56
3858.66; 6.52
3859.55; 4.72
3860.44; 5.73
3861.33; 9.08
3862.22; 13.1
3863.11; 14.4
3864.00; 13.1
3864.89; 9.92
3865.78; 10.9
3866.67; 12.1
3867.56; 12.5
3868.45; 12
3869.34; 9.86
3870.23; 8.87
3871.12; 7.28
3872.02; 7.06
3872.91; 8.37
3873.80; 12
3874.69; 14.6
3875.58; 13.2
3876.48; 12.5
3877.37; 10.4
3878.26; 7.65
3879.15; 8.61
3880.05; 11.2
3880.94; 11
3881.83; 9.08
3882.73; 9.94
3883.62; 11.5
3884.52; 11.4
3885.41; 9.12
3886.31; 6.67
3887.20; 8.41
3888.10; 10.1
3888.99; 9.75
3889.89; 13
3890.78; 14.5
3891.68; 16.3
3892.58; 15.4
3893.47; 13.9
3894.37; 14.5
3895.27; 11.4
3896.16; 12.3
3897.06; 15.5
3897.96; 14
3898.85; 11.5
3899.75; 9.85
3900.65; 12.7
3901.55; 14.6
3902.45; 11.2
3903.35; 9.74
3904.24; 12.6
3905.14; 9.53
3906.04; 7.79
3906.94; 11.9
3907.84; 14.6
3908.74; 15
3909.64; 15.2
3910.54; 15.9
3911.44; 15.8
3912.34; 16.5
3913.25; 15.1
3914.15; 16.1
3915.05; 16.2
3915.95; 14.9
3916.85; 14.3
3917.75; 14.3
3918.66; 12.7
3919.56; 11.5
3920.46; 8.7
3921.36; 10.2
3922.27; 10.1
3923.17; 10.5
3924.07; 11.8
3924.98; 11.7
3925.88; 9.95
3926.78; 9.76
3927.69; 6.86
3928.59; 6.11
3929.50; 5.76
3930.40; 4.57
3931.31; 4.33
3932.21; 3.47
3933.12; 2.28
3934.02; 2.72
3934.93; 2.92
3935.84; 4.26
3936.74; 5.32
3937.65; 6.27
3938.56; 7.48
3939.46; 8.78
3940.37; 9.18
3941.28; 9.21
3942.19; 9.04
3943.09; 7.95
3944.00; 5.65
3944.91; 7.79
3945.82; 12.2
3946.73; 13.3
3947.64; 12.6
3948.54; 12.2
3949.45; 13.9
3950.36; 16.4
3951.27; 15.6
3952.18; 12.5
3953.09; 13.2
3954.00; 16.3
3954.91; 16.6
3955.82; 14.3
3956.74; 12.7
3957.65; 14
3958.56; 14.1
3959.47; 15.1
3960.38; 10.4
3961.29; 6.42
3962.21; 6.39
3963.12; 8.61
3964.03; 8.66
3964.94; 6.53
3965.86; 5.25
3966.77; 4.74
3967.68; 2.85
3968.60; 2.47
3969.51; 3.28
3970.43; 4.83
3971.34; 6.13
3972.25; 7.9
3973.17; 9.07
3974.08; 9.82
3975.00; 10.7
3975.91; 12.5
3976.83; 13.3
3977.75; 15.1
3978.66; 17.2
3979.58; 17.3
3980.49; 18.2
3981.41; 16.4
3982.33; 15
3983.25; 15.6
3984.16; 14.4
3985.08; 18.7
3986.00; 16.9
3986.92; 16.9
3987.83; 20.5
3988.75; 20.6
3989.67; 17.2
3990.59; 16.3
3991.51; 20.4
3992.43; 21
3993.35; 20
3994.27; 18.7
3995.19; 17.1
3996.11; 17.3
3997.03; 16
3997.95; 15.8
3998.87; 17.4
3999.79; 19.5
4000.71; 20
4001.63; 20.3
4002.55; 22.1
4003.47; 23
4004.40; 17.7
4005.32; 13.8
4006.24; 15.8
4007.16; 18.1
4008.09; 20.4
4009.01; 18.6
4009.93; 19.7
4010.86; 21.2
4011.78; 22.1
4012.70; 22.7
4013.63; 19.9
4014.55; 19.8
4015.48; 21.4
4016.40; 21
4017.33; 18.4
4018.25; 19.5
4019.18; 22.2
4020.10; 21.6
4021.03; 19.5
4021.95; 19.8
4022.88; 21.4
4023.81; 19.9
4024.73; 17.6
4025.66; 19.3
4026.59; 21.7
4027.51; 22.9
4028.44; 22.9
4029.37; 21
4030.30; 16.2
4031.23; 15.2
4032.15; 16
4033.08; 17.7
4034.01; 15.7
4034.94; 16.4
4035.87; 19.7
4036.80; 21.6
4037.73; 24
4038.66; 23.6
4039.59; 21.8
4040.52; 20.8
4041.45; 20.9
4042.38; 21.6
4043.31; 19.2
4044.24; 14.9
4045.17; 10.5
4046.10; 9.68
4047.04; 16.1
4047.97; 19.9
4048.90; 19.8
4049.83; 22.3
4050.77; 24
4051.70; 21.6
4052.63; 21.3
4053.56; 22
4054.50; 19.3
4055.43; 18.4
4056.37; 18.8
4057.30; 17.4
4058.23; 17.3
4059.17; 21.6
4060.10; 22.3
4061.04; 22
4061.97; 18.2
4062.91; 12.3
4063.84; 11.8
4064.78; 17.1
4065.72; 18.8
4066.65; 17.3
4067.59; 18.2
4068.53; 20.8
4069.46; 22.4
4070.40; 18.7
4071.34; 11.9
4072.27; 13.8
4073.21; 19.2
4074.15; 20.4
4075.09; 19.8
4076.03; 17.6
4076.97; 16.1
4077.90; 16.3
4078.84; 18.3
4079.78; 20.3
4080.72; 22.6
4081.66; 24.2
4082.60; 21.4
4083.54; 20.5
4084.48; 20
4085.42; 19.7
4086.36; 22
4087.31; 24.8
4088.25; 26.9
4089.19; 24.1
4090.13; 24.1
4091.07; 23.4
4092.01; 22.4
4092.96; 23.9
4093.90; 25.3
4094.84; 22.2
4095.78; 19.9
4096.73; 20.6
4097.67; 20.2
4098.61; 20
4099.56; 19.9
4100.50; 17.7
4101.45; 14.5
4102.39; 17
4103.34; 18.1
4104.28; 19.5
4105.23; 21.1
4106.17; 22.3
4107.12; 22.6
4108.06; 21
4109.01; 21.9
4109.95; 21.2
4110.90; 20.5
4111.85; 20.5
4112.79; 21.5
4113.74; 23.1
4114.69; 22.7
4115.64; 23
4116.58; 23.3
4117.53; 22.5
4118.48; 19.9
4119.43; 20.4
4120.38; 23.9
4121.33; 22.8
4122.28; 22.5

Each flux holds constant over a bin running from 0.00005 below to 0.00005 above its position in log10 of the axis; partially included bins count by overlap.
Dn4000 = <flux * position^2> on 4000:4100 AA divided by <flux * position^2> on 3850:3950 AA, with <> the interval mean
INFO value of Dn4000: 2.0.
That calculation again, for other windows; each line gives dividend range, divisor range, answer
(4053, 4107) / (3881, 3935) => 1.93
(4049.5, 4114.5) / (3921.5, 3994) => 1.94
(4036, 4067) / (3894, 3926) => 1.60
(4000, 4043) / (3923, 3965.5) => 2.18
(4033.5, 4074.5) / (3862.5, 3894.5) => 1.84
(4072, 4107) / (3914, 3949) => 2.48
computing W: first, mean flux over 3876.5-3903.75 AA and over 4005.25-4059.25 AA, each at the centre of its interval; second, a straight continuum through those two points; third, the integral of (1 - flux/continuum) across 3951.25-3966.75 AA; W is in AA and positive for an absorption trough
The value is 4.1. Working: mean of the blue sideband 11.5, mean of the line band 11.3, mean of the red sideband 19.5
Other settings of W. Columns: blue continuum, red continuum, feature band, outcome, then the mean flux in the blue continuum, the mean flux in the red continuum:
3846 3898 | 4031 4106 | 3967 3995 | 3.4 AA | 11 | 19.5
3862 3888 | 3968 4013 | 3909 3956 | 9.5 AA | 10.5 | 16.2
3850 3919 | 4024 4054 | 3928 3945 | 10.0 AA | 11.7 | 19.3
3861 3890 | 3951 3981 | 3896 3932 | -3.9 AA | 10.5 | 10.6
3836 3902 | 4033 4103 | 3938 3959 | 3.5 AA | 10.7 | 19.6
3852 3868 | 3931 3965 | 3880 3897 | -2.4 AA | 10.5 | 9.77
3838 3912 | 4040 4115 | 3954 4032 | 1.6 AA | 11.1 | 19.8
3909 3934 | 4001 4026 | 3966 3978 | 6.2 AA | 10.8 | 19.9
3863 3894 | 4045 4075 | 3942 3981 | 9.7 AA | 11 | 18.4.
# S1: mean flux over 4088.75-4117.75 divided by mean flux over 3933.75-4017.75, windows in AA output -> 1.54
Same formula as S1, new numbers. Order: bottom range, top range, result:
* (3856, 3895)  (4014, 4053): 1.83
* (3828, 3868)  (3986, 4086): 2.06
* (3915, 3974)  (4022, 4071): 2.06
